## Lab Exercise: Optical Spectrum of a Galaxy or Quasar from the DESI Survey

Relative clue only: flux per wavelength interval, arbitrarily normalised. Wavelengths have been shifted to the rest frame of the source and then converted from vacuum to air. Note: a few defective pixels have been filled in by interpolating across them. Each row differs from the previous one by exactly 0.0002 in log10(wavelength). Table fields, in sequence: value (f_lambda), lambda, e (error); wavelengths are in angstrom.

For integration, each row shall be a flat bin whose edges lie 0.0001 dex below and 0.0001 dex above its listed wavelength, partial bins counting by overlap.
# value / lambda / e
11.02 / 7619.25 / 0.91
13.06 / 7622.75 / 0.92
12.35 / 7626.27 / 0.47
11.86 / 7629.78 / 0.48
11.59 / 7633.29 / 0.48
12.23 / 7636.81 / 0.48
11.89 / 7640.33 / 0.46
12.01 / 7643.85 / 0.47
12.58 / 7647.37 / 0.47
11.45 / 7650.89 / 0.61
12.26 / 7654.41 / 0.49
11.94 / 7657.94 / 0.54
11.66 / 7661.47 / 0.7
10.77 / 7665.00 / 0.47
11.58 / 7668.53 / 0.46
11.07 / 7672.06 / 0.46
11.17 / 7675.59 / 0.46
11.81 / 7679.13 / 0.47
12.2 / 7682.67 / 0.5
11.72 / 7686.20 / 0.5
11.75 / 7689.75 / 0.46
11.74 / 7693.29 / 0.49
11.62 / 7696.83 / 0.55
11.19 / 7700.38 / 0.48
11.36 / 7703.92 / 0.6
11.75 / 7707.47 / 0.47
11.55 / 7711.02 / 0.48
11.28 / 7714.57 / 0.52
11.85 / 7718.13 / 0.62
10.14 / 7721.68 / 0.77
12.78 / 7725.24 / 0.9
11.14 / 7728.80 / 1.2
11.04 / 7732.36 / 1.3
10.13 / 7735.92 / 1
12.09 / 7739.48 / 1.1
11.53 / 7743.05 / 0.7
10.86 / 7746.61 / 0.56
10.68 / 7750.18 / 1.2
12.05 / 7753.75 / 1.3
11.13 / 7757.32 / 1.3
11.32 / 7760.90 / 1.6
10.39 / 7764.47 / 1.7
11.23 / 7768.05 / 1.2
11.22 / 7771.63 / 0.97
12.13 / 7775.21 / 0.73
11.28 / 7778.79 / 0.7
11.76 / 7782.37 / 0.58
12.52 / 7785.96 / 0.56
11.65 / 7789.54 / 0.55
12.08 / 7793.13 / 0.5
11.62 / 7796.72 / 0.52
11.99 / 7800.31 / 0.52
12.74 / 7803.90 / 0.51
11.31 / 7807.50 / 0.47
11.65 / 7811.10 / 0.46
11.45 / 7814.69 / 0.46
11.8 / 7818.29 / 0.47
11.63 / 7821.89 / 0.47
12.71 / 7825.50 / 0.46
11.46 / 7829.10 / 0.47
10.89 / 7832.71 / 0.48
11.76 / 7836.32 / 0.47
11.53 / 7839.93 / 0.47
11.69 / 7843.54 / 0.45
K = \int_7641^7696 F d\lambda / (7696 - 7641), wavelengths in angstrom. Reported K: 11.7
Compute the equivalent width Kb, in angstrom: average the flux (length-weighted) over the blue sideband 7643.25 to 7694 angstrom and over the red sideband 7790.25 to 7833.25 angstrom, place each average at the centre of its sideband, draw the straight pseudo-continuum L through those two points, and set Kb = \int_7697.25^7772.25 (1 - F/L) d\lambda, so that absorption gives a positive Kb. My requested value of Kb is 3.0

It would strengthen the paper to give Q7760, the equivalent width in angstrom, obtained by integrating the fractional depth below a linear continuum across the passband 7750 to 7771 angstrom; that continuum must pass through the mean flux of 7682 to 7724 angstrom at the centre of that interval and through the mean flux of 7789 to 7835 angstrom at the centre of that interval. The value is 0.85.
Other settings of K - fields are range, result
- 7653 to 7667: 11.6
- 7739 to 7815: 11.6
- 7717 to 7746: 11.3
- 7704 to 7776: 11.3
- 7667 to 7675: 11.3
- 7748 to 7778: 11.3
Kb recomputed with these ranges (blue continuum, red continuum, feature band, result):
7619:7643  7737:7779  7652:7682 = 0.7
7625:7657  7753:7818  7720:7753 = 1.6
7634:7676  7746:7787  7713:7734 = 0.2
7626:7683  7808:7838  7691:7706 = 0.3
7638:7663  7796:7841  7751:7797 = 1.0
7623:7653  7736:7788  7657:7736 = 1.9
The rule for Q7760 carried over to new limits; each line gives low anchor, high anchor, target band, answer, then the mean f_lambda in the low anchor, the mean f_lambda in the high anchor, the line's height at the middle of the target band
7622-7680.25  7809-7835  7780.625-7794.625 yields -0.4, 11.8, 11.7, 11.7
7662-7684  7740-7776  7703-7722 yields -0.1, 11.4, 11.3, 11.3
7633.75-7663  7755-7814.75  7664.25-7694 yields 0.9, 12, 11.6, 11.9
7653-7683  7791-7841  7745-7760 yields 0.6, 11.6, 11.8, 11.7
